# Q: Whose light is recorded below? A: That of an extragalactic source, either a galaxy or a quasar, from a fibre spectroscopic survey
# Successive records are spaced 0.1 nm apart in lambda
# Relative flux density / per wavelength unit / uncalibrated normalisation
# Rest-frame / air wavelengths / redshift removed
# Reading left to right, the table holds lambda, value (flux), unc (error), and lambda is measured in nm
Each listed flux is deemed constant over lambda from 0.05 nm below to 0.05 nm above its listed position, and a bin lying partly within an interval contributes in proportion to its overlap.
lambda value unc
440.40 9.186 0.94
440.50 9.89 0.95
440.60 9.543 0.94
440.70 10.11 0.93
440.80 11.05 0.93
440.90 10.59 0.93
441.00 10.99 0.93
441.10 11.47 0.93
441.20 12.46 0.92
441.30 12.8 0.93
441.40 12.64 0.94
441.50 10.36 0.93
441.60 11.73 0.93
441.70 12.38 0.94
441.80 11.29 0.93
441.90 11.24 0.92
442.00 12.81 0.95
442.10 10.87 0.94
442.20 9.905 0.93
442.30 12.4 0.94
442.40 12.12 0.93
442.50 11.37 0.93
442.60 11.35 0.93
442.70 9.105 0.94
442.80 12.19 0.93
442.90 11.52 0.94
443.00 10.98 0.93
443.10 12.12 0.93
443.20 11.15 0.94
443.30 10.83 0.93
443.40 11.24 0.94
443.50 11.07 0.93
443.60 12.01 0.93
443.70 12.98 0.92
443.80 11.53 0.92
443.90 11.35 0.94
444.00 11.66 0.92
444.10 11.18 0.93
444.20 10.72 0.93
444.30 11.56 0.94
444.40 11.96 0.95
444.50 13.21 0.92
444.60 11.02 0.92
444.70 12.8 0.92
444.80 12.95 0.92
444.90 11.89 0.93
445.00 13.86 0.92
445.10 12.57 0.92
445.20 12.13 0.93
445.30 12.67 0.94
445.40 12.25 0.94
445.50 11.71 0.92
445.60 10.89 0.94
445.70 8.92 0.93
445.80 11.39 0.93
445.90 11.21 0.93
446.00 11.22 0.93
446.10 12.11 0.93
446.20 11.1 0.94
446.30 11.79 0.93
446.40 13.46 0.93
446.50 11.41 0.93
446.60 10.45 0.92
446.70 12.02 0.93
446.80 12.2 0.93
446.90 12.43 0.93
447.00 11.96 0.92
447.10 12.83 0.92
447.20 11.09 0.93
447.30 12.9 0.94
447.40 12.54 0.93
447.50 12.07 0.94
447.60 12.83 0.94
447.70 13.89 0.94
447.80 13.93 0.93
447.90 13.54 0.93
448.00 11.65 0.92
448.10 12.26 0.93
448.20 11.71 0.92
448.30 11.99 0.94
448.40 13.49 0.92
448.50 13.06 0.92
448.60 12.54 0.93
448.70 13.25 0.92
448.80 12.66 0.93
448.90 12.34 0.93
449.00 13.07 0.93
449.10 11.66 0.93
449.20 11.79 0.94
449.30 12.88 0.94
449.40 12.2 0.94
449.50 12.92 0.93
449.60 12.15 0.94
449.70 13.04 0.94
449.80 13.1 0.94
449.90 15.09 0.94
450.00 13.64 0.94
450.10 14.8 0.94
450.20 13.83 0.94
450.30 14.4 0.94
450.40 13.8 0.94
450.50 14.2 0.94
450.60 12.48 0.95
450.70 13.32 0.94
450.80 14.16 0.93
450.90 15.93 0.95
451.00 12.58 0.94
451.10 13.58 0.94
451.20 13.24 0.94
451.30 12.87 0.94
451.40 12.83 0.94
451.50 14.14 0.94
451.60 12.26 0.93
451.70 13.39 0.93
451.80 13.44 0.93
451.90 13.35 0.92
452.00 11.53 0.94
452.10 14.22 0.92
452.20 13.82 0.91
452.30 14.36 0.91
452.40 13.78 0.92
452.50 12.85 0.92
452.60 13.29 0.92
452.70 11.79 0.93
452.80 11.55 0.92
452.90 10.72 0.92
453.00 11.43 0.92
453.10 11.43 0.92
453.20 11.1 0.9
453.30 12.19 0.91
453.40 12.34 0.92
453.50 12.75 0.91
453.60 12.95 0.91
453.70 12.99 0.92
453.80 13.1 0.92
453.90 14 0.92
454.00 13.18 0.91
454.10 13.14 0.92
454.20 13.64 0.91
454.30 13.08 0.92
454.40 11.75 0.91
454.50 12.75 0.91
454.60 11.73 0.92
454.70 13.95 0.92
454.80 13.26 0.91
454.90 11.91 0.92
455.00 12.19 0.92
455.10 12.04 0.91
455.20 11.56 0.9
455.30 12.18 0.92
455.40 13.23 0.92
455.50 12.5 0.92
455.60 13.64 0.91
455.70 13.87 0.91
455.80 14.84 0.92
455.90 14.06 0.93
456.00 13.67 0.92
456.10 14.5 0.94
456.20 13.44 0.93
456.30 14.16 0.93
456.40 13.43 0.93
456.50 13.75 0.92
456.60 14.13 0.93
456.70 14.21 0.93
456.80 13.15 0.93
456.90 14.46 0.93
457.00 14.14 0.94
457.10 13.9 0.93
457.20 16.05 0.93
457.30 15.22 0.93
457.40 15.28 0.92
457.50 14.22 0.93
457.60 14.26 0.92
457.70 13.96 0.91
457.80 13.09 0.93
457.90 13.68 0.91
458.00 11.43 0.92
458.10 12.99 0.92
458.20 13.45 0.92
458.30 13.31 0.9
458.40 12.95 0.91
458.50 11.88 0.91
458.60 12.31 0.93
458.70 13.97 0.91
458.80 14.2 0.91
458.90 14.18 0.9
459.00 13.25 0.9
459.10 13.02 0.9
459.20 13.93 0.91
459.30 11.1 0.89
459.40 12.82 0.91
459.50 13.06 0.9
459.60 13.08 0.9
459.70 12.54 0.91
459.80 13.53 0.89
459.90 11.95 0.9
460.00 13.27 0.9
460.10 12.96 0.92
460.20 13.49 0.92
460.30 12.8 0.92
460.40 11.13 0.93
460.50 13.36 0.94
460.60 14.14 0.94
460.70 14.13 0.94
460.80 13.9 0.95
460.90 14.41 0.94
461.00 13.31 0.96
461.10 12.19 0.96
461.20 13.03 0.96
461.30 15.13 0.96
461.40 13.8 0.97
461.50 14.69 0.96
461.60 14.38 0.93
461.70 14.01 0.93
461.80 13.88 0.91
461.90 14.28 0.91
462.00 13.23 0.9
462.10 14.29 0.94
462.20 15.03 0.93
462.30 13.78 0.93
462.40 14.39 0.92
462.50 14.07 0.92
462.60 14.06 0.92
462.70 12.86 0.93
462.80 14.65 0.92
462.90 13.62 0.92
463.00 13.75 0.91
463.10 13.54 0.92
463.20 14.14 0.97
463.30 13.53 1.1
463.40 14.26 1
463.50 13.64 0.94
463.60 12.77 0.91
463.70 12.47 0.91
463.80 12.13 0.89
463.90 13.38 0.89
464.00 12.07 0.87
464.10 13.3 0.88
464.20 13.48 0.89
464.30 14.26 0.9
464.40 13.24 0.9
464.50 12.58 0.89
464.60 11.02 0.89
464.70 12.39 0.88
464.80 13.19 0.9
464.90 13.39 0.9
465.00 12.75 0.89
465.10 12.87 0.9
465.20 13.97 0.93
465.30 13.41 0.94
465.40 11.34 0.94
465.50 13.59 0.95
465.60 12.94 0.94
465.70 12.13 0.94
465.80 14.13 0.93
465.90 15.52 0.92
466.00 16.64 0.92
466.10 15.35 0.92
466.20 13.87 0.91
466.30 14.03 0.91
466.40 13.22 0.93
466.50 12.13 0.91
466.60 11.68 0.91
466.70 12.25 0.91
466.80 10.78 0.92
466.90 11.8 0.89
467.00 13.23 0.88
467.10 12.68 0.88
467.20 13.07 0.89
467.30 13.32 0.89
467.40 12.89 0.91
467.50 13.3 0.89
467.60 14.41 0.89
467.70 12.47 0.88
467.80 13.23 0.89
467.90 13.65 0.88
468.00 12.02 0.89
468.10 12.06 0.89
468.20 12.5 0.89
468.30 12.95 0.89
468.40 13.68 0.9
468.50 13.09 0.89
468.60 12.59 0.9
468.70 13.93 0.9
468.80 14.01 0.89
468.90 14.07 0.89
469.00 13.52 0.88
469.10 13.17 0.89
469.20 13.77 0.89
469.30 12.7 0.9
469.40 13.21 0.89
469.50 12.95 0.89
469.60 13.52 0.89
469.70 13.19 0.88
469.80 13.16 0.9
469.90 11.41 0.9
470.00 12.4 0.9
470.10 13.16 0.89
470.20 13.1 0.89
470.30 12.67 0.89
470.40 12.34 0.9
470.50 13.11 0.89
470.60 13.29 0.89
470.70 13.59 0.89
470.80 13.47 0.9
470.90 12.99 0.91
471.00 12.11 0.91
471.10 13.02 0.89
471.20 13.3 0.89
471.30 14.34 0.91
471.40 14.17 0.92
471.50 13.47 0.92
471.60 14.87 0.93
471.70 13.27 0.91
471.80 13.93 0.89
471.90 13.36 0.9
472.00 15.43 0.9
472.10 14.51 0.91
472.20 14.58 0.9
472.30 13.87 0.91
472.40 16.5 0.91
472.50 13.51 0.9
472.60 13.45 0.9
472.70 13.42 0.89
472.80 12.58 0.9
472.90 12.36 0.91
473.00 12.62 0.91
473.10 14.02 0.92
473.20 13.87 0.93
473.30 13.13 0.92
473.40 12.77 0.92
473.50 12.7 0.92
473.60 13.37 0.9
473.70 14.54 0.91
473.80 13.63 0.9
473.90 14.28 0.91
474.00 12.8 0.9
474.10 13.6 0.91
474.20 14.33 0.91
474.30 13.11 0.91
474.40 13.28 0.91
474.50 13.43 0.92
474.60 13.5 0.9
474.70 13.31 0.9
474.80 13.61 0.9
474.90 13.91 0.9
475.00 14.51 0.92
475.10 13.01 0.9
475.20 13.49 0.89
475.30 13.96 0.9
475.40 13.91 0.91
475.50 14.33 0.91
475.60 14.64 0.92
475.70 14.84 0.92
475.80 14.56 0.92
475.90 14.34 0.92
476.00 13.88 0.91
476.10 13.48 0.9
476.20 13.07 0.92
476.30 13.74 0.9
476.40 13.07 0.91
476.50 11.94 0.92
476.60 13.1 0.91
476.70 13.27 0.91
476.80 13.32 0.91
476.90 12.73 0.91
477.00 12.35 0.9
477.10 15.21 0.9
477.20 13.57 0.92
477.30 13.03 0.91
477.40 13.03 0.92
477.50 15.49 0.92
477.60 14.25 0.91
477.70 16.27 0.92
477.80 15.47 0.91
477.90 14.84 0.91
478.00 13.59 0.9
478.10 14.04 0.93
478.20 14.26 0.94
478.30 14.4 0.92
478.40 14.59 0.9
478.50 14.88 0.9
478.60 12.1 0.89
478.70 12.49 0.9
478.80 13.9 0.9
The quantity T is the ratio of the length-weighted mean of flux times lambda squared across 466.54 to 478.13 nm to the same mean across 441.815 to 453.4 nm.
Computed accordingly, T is 1.21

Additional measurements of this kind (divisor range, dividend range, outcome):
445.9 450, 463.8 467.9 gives 1.14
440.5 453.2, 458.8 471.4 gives 1.17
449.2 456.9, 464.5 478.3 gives 1.11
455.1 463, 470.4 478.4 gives 1.08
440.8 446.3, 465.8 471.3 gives 1.26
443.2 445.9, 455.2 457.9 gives 1.25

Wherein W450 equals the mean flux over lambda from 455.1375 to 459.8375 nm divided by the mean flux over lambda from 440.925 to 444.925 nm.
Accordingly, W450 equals 1.16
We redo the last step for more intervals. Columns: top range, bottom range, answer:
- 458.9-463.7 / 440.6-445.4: 1.16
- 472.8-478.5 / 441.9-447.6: 1.17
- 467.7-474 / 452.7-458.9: 1.01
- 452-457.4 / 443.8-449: 1.08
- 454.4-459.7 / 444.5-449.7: 1.09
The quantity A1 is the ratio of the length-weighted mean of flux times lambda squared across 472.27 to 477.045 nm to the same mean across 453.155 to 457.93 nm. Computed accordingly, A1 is 1.1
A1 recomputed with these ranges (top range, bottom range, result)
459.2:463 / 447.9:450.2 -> 1.11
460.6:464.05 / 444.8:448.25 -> 1.22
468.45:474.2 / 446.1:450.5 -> 1.17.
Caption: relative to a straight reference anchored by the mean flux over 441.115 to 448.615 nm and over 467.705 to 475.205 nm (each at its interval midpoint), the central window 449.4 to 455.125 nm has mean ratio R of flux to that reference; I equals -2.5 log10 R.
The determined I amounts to -0.06 mag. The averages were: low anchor 11.9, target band 13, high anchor 13.4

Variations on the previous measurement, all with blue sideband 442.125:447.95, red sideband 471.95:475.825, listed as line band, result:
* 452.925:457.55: -0.06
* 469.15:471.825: 0.03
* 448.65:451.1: -0.10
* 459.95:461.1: -0.04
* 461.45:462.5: -0.10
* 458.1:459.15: -0.04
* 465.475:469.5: 0.01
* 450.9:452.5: -0.09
